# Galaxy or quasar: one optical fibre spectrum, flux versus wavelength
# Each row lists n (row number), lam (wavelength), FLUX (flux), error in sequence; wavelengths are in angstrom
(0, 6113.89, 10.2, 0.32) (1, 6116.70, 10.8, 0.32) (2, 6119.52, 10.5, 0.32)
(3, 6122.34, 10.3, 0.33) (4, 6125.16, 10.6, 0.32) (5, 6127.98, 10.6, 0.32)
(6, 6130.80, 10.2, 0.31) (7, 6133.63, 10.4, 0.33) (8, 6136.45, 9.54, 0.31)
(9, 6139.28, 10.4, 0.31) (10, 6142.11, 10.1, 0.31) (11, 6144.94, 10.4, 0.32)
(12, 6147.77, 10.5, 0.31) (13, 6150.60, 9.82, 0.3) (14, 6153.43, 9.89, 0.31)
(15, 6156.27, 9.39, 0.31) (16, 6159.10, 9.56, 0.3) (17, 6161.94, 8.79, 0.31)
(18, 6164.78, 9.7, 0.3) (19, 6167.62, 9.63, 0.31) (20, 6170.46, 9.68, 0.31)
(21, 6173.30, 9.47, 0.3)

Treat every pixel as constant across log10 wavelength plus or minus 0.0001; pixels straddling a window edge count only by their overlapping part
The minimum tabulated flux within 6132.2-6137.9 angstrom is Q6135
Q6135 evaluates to 9.54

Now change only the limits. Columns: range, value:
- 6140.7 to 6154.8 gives 9.82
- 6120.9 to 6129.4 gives 10.3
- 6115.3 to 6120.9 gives 10.5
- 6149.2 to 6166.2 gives 8.79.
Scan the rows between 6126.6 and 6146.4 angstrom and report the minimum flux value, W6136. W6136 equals 9.54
